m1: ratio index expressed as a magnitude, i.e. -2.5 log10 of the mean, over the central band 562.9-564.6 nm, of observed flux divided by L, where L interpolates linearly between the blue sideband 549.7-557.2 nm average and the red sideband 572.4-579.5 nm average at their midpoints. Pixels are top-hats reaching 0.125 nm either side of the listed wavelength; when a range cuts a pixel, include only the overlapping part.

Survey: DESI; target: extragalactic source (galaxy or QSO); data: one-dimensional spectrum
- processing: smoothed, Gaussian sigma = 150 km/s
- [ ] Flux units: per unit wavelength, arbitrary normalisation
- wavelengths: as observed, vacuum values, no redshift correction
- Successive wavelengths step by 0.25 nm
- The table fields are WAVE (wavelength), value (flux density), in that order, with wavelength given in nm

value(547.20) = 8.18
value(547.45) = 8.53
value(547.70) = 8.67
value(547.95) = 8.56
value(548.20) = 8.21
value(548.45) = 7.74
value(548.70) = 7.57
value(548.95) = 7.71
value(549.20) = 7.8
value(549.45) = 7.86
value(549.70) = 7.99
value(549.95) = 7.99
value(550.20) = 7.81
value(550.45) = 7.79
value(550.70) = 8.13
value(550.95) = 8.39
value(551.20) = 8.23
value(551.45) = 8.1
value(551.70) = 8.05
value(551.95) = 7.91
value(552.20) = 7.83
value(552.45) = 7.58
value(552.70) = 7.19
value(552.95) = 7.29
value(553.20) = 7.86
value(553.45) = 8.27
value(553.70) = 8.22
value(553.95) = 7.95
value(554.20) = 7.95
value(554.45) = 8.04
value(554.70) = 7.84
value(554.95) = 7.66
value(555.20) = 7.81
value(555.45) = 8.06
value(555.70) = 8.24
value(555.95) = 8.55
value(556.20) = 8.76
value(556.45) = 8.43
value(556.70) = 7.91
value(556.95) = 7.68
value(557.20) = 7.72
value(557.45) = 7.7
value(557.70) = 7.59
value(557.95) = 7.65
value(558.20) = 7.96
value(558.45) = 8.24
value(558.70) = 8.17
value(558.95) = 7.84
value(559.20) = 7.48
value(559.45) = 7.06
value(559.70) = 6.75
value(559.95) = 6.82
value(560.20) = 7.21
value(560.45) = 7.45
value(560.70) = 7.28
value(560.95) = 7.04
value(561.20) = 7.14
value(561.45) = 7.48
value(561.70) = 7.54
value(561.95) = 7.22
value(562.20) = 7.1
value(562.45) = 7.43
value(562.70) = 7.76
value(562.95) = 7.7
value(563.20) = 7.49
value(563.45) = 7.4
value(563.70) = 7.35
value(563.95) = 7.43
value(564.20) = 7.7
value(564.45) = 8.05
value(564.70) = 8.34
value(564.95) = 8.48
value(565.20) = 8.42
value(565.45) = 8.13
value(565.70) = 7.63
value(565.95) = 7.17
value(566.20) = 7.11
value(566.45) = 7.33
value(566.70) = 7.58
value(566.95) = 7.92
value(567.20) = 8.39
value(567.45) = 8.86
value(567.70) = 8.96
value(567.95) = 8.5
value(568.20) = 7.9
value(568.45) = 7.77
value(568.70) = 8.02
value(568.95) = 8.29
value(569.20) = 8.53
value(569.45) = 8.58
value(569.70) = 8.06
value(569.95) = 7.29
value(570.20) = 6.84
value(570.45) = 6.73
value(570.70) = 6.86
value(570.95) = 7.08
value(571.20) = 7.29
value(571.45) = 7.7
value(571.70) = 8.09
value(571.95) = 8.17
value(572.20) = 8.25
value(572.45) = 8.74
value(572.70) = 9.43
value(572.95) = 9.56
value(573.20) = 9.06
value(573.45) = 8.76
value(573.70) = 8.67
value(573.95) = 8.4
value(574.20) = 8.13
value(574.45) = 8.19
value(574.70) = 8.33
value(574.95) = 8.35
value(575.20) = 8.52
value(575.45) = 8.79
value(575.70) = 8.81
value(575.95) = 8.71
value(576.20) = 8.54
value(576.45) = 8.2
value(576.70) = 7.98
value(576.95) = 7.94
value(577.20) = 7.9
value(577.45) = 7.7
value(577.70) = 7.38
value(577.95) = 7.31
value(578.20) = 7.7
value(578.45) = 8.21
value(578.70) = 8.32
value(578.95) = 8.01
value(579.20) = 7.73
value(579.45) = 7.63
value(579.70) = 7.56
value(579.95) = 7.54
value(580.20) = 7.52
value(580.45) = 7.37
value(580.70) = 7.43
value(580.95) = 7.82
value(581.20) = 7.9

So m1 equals 0.07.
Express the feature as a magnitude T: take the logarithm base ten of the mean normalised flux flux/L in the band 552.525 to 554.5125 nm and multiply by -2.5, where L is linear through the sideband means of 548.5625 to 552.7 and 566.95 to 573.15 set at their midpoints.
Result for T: 0.01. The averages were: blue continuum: 7.9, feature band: 7.83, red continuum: 8.09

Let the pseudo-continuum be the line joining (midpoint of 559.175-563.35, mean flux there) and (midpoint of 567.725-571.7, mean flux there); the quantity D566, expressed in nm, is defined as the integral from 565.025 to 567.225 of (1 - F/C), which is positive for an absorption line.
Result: -0.05 nm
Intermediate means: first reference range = 7.29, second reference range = 7.74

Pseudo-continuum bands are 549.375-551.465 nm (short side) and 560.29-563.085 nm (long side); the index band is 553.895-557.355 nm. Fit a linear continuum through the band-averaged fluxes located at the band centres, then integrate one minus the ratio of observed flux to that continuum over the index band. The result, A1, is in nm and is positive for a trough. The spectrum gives -0.14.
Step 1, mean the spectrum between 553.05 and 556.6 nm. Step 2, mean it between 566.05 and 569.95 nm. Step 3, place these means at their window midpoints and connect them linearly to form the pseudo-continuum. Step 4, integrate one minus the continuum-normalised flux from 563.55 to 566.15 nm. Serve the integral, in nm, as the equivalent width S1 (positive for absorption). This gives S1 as 0.08 nm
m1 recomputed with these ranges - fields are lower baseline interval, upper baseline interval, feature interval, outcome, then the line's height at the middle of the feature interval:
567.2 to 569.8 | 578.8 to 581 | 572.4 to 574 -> -0.118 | 8.05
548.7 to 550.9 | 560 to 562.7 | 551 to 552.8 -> -0.013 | 7.78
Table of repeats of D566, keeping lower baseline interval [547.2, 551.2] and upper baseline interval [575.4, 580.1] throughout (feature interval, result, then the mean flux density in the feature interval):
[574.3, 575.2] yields -0.037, 8.32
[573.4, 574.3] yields -0.055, 8.48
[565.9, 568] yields 0.006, 7.99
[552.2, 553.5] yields 0.069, 7.62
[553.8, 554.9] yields 0.016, 7.93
